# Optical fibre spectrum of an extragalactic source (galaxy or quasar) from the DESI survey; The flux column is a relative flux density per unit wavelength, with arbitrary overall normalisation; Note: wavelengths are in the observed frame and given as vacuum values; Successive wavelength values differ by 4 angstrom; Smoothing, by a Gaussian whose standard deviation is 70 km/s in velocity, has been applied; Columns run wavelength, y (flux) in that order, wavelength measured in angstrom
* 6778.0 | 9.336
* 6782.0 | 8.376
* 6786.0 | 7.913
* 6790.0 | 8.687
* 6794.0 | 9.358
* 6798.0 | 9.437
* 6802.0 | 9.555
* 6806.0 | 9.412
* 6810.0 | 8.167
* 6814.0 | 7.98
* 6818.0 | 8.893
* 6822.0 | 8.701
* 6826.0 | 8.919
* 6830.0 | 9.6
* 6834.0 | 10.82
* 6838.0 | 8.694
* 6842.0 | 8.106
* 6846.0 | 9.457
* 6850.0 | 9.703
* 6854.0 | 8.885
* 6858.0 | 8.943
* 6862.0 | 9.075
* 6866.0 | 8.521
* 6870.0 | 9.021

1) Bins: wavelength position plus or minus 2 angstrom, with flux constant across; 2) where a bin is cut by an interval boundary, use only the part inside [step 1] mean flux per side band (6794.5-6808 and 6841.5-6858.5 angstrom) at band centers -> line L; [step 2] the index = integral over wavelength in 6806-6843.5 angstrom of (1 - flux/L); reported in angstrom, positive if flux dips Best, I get 1.50 angstrom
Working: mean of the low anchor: 9.46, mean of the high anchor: 9.11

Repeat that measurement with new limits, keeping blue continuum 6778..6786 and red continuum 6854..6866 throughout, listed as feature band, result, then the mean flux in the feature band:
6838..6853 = -0.32 angstrom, 9.02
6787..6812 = -1.35 angstrom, 9.06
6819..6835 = -1.20 angstrom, 9.39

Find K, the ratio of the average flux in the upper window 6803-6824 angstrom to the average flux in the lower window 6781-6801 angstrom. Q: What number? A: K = 1.0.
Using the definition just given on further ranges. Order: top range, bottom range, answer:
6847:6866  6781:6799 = 1.04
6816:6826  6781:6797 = 1.02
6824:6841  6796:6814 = 1.05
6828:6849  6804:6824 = 1.08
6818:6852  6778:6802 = 1.04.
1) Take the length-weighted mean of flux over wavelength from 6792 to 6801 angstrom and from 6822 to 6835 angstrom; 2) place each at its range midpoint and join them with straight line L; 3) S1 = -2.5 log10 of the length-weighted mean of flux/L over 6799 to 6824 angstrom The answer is 0.08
